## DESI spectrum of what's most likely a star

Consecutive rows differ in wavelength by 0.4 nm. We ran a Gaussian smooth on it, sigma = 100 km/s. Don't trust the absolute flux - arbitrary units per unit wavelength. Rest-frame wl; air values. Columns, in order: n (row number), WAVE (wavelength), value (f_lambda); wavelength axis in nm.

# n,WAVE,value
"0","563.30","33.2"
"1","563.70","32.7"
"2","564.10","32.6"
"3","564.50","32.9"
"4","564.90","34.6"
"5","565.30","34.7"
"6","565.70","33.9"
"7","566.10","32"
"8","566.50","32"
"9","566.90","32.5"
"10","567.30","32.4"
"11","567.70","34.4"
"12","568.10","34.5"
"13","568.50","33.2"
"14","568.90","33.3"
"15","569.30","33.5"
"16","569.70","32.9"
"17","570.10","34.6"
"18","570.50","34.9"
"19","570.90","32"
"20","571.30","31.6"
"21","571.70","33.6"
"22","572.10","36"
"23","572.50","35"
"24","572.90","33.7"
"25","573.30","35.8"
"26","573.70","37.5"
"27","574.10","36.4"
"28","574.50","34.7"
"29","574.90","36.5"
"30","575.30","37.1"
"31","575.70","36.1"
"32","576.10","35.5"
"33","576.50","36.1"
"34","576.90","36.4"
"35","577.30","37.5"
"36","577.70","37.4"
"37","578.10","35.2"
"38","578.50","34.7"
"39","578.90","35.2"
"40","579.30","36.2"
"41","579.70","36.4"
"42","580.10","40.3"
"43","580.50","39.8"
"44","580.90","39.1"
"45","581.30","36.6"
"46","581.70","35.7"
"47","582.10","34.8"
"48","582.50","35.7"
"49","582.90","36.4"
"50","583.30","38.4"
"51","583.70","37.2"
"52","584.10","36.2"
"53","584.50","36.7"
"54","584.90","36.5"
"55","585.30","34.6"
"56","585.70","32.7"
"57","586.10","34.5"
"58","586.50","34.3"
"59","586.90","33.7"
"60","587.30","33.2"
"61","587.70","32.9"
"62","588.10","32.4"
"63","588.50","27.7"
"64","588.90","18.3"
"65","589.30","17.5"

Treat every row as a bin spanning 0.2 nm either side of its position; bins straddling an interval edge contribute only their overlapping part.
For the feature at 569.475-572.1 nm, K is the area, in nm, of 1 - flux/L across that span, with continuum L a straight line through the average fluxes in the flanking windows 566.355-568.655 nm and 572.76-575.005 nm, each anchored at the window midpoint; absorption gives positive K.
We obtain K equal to 0.08 nm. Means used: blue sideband 33.2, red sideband 35.8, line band 33.5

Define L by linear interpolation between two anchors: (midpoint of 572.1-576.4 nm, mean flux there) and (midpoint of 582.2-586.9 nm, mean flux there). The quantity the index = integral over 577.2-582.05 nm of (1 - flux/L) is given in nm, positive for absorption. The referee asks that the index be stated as -0.16 nm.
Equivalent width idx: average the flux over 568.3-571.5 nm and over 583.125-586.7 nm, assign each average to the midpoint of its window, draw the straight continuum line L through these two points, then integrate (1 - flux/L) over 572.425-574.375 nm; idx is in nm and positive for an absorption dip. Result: -0.108 nm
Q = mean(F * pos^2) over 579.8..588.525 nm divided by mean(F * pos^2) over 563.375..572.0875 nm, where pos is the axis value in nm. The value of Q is 1.13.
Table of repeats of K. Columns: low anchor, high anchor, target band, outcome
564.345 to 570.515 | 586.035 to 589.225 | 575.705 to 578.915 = -0.42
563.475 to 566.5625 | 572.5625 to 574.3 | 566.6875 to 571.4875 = 0.16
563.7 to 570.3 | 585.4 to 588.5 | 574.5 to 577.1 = -0.23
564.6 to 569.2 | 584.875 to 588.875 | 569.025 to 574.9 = -0.24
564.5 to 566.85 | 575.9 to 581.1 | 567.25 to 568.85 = 0.01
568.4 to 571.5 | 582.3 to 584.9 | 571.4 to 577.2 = -0.23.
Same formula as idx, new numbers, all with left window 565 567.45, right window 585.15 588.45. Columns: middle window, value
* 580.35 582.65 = -0.26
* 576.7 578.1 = -0.16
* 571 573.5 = -0.08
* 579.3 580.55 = -0.19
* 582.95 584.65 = -0.20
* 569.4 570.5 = -0.03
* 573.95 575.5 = -0.14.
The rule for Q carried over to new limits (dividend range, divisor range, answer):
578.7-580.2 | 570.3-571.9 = 1.15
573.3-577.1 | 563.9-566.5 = 1.13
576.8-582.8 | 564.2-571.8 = 1.15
